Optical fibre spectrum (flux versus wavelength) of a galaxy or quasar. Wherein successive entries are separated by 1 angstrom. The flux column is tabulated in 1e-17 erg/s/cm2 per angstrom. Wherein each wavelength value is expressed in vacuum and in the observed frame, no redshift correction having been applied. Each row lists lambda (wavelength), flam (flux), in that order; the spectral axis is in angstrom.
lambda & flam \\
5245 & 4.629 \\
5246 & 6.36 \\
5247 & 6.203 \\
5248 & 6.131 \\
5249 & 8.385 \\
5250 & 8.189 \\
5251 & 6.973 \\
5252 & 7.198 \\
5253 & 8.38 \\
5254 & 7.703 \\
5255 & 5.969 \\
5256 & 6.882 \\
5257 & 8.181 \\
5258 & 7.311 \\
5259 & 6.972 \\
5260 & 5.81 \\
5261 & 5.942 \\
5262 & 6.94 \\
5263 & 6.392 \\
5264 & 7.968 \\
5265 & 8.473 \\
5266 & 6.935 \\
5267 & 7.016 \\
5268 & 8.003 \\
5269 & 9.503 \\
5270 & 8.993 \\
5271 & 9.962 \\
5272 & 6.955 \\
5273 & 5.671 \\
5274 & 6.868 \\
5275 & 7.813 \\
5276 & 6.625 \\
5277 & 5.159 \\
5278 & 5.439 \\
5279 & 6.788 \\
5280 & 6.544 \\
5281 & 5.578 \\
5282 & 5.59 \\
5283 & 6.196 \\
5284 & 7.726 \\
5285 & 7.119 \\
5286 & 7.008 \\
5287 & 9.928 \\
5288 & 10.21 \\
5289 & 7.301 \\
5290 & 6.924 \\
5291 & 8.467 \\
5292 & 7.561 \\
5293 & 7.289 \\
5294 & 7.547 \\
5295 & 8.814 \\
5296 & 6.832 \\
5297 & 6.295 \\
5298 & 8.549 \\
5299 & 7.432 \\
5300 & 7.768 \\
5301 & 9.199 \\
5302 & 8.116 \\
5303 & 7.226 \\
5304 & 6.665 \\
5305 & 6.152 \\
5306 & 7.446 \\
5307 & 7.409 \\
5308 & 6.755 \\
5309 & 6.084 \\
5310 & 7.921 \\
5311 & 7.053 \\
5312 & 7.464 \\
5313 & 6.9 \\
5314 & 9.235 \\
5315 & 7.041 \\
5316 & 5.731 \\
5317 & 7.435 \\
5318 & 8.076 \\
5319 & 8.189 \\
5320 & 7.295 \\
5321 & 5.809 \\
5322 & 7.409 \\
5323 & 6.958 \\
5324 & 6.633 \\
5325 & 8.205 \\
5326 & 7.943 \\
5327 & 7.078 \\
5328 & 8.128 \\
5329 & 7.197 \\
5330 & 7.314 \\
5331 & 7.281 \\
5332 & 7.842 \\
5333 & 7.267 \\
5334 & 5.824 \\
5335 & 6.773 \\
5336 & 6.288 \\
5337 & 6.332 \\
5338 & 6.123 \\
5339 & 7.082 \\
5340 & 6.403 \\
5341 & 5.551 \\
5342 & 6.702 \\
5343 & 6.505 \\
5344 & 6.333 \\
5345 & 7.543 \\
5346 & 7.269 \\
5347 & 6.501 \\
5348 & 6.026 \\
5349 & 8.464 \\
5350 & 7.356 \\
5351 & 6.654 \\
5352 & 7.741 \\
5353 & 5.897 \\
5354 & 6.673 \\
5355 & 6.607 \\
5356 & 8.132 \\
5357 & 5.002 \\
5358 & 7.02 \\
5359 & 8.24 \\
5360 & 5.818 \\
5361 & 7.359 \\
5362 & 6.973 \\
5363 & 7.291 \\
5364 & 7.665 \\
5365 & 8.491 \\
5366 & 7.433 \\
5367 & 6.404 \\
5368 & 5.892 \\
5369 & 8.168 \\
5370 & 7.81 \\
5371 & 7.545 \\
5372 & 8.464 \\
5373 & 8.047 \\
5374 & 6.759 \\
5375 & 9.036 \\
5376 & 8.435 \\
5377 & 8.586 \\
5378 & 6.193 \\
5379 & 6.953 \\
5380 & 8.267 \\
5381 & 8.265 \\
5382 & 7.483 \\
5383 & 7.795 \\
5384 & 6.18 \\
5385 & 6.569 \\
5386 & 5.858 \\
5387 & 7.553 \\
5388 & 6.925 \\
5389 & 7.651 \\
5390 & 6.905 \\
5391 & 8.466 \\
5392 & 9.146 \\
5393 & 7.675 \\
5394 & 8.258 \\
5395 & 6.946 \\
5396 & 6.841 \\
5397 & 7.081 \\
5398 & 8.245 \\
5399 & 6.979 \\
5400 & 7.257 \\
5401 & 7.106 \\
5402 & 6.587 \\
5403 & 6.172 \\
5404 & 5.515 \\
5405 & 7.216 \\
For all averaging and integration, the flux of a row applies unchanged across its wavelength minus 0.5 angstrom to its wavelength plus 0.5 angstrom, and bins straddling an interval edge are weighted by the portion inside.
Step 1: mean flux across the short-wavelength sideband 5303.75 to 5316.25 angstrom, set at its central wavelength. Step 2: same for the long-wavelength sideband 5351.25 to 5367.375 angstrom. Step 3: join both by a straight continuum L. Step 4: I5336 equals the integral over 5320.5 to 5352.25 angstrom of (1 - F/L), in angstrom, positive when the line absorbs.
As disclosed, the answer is 0.6 angstrom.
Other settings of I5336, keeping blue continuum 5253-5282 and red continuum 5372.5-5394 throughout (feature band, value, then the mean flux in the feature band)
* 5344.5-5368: 1.3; 7.04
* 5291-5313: -0.6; 7.42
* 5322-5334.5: 0.1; 7.31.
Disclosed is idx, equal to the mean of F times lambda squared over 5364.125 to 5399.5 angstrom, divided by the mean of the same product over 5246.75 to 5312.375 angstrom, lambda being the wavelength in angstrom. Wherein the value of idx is 1.07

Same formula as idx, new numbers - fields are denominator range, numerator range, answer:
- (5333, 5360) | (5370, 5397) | 1.14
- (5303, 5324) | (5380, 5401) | 1.07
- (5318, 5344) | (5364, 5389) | 1.09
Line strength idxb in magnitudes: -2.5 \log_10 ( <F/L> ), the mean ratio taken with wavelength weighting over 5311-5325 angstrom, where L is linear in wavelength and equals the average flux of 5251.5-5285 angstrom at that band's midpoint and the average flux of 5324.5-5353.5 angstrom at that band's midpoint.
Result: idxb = -0.04 mag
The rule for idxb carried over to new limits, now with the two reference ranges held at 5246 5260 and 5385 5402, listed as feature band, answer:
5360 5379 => -0.026 mag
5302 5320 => 0.002 mag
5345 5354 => 0.048 mag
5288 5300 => -0.062 mag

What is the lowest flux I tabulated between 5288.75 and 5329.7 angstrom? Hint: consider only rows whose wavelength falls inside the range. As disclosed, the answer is 5.731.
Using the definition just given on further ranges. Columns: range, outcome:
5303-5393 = 5.002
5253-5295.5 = 5.159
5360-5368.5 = 5.818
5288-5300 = 6.295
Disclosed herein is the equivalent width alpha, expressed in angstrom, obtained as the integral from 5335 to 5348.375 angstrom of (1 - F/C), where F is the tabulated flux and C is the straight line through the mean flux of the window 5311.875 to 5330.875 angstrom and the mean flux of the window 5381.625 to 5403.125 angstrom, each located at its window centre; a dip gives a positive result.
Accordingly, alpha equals 1.5 angstrom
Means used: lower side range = 7.37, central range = 6.53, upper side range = 7.28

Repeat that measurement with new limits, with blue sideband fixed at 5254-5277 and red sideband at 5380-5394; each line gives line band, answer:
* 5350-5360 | 0.8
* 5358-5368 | 0.3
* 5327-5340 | 0.8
